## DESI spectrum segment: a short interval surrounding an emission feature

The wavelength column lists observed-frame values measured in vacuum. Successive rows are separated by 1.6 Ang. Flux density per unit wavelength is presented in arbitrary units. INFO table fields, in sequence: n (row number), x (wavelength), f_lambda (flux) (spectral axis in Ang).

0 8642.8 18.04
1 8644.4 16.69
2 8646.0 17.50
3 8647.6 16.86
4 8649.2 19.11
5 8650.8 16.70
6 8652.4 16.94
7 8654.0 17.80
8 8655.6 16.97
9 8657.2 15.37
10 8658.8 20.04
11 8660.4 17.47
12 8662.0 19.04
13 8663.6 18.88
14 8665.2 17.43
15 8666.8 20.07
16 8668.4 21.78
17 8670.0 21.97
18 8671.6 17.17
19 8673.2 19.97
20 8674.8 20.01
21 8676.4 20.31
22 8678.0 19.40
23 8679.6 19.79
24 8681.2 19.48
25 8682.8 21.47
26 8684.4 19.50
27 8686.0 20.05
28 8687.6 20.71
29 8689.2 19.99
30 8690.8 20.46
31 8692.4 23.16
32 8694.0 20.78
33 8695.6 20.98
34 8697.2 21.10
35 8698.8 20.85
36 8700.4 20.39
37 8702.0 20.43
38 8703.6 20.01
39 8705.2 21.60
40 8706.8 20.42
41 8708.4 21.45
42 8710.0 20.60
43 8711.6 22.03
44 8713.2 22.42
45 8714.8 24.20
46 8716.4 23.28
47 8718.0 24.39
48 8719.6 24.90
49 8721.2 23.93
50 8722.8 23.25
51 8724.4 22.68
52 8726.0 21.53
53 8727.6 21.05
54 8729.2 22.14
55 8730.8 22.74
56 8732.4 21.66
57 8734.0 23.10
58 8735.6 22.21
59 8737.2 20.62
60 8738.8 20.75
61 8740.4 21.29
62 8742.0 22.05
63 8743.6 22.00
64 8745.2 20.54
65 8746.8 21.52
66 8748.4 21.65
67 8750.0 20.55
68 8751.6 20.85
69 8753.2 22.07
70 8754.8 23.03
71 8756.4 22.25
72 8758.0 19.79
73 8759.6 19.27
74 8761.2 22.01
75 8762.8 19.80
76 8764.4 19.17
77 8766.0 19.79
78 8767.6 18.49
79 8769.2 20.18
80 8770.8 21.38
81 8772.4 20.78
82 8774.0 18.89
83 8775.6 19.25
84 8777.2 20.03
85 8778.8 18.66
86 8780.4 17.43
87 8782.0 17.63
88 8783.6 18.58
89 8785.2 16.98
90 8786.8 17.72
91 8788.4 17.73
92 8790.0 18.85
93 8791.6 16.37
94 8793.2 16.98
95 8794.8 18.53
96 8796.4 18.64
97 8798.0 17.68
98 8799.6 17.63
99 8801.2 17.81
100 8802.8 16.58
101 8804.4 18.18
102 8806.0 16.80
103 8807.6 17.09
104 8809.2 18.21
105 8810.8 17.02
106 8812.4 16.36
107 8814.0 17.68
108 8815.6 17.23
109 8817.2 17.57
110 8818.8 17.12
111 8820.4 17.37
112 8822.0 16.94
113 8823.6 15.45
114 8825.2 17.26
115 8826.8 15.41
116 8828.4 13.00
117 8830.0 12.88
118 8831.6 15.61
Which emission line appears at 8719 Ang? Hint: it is H-beta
